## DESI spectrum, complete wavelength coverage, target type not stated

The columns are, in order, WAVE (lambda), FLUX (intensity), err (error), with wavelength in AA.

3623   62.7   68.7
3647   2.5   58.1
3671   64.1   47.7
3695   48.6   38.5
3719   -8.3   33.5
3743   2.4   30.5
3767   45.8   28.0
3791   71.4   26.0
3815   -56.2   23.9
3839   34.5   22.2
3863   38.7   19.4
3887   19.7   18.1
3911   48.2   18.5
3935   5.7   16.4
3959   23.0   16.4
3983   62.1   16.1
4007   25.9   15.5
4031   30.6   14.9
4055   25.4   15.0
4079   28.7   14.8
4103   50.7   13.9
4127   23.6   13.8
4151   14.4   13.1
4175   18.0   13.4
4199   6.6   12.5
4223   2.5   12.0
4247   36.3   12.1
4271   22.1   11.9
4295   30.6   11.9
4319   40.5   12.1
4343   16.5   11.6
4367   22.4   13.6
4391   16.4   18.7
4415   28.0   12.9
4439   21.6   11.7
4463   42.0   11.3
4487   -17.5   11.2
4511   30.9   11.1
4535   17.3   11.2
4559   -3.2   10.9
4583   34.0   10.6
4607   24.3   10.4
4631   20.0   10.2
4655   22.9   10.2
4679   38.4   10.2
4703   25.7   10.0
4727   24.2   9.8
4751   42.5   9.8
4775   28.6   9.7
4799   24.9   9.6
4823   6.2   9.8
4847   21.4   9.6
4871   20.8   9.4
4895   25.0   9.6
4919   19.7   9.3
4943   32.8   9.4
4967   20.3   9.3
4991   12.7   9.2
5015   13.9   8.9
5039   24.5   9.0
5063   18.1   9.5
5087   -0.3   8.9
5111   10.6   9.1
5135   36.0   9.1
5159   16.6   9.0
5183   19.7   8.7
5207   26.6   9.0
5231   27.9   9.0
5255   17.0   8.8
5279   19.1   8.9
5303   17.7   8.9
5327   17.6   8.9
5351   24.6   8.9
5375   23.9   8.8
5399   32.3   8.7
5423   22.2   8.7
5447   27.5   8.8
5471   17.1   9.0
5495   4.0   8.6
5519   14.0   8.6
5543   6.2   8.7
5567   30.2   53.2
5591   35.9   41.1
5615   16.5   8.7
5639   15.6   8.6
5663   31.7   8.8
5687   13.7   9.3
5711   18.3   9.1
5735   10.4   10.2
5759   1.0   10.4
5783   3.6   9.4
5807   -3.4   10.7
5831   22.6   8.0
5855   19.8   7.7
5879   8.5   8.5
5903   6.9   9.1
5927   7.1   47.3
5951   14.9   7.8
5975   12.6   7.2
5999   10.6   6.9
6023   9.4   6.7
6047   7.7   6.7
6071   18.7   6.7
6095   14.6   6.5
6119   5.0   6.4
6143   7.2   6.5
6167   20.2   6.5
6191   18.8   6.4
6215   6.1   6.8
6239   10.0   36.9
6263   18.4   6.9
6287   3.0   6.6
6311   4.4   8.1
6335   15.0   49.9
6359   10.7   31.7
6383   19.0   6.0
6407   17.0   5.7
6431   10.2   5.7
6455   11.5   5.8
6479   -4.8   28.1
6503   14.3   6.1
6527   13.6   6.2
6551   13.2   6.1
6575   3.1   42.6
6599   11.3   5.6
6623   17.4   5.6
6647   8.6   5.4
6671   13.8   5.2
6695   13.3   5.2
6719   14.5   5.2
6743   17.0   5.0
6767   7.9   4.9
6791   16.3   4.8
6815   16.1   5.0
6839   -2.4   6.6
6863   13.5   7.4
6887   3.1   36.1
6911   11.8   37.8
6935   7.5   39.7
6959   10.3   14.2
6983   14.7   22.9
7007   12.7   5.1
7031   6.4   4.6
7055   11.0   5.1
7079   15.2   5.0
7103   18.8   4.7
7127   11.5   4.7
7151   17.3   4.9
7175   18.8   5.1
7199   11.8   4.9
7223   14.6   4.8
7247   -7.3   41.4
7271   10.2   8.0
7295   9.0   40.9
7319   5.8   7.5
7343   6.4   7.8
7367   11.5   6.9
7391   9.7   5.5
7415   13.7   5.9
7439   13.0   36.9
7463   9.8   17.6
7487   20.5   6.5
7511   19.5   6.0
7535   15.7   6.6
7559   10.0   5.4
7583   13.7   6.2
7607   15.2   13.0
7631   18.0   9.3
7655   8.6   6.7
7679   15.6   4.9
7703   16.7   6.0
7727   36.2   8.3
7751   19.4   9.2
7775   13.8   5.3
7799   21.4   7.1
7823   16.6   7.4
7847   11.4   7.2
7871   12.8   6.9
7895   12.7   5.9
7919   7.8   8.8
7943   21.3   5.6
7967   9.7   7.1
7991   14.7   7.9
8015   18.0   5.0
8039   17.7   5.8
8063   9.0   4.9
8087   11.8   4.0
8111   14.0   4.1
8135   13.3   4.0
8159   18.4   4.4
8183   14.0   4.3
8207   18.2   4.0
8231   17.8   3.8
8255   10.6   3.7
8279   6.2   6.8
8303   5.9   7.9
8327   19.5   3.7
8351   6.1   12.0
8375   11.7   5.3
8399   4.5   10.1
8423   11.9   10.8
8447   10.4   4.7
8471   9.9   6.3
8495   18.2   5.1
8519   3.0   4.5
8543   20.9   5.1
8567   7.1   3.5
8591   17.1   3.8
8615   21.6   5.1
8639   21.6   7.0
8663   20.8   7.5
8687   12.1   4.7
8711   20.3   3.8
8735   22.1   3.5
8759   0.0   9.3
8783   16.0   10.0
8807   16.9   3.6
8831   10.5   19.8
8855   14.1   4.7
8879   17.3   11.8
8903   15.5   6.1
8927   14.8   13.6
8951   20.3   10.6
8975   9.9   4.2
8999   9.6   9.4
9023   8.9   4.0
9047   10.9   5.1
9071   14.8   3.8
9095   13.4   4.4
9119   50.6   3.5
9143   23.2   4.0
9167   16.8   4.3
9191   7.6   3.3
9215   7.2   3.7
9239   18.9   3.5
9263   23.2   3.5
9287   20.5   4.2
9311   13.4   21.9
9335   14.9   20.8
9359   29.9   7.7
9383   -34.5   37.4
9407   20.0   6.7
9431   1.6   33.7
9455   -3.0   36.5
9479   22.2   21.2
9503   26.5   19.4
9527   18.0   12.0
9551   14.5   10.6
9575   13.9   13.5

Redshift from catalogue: 1.448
